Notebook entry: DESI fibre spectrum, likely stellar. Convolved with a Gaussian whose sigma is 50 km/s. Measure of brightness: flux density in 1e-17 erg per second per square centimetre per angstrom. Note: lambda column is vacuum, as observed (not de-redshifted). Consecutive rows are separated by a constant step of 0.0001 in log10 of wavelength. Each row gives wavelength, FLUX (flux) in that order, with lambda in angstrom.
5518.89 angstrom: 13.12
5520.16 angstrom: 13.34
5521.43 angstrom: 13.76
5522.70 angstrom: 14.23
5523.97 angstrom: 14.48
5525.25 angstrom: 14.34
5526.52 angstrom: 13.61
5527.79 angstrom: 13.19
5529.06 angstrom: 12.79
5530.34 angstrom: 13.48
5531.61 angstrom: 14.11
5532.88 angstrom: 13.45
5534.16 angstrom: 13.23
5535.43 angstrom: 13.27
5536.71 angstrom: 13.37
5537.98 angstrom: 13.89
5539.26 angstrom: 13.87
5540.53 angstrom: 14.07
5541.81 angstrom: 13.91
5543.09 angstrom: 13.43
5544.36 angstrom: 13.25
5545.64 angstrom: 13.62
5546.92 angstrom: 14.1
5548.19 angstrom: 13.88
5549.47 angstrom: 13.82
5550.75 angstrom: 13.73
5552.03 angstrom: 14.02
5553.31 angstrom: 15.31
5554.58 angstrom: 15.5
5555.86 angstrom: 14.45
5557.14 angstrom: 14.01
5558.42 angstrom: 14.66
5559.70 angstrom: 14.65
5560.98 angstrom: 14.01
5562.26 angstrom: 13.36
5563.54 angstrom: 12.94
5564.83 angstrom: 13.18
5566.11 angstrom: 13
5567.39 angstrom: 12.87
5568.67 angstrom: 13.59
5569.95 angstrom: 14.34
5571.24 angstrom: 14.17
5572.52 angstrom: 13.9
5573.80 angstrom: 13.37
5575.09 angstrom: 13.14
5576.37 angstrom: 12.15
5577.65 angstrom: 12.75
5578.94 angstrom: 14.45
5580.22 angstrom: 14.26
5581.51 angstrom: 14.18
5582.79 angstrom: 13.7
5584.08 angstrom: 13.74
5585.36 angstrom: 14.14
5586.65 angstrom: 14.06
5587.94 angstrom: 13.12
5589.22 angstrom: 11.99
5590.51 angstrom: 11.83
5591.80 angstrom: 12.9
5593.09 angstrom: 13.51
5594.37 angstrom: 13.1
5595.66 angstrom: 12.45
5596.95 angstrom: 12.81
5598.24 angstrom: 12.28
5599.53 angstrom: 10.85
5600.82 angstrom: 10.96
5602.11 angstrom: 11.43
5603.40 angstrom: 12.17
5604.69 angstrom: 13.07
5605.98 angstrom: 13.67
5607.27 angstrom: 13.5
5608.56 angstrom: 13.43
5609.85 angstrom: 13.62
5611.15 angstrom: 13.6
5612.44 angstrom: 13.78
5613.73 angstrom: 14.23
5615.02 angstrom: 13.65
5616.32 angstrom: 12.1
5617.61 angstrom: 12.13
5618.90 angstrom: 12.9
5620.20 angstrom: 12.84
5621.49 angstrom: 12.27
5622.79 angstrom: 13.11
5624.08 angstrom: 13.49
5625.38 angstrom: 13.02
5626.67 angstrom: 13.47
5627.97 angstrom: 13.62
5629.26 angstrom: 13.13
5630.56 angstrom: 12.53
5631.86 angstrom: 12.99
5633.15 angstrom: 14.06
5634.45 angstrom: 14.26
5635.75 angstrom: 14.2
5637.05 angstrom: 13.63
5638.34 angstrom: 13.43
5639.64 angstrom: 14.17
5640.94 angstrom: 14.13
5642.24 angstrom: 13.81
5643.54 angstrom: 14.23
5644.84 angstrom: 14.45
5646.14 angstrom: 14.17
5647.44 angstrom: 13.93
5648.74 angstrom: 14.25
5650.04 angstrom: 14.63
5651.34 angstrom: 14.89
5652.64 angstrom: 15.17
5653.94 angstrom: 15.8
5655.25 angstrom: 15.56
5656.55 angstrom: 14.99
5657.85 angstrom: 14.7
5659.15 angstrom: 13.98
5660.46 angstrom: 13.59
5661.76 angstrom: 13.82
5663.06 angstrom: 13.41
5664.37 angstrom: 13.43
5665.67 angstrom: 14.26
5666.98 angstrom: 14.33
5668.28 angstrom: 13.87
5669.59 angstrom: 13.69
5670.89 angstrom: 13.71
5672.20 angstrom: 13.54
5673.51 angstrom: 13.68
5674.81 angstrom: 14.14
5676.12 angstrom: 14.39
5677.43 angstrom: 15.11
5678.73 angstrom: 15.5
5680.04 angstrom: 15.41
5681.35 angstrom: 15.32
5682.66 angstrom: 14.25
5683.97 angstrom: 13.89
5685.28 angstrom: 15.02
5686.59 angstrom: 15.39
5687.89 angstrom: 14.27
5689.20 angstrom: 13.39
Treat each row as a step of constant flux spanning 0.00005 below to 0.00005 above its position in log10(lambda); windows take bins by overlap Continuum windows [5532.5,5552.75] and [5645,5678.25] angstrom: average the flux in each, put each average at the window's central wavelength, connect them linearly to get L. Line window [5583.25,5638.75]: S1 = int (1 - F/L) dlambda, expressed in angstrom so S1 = 3.9 angstrom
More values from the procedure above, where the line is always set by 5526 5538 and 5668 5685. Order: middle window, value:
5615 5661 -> 1.0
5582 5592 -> 0.4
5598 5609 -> 1.2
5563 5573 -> 0.1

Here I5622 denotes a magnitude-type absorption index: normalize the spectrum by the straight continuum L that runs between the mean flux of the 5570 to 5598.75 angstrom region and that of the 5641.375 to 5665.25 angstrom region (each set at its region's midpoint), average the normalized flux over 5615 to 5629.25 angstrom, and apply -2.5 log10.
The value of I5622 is 0.08 mag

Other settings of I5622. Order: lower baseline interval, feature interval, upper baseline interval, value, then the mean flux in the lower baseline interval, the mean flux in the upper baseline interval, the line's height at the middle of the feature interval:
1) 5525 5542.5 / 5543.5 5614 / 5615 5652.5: 0.01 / 13.6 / 13.6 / 13.6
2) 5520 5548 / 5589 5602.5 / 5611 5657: 0.13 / 13.7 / 13.8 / 13.8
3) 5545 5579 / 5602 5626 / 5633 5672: 0.08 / 13.8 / 14.2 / 14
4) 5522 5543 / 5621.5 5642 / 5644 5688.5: 0.06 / 13.7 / 14.4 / 14.2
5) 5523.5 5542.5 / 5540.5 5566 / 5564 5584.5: -0.03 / 13.7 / 13.5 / 13.6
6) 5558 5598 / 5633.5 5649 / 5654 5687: 0.00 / 13.4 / 14.4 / 14.1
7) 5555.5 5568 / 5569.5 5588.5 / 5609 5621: -0.01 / 13.7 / 13.2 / 13.5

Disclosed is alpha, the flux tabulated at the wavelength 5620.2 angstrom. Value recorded 12.84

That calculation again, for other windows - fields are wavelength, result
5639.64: 14.17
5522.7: 14.23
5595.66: 12.45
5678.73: 15.5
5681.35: 15.32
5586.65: 14.06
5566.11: 13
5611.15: 13.6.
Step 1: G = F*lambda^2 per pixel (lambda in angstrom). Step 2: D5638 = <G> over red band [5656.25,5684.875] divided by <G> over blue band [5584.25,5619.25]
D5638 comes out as 1.1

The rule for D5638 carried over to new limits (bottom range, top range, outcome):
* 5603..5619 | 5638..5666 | 1.10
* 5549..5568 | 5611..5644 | 0.98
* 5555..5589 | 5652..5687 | 1.09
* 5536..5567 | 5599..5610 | 0.92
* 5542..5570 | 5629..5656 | 1.05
